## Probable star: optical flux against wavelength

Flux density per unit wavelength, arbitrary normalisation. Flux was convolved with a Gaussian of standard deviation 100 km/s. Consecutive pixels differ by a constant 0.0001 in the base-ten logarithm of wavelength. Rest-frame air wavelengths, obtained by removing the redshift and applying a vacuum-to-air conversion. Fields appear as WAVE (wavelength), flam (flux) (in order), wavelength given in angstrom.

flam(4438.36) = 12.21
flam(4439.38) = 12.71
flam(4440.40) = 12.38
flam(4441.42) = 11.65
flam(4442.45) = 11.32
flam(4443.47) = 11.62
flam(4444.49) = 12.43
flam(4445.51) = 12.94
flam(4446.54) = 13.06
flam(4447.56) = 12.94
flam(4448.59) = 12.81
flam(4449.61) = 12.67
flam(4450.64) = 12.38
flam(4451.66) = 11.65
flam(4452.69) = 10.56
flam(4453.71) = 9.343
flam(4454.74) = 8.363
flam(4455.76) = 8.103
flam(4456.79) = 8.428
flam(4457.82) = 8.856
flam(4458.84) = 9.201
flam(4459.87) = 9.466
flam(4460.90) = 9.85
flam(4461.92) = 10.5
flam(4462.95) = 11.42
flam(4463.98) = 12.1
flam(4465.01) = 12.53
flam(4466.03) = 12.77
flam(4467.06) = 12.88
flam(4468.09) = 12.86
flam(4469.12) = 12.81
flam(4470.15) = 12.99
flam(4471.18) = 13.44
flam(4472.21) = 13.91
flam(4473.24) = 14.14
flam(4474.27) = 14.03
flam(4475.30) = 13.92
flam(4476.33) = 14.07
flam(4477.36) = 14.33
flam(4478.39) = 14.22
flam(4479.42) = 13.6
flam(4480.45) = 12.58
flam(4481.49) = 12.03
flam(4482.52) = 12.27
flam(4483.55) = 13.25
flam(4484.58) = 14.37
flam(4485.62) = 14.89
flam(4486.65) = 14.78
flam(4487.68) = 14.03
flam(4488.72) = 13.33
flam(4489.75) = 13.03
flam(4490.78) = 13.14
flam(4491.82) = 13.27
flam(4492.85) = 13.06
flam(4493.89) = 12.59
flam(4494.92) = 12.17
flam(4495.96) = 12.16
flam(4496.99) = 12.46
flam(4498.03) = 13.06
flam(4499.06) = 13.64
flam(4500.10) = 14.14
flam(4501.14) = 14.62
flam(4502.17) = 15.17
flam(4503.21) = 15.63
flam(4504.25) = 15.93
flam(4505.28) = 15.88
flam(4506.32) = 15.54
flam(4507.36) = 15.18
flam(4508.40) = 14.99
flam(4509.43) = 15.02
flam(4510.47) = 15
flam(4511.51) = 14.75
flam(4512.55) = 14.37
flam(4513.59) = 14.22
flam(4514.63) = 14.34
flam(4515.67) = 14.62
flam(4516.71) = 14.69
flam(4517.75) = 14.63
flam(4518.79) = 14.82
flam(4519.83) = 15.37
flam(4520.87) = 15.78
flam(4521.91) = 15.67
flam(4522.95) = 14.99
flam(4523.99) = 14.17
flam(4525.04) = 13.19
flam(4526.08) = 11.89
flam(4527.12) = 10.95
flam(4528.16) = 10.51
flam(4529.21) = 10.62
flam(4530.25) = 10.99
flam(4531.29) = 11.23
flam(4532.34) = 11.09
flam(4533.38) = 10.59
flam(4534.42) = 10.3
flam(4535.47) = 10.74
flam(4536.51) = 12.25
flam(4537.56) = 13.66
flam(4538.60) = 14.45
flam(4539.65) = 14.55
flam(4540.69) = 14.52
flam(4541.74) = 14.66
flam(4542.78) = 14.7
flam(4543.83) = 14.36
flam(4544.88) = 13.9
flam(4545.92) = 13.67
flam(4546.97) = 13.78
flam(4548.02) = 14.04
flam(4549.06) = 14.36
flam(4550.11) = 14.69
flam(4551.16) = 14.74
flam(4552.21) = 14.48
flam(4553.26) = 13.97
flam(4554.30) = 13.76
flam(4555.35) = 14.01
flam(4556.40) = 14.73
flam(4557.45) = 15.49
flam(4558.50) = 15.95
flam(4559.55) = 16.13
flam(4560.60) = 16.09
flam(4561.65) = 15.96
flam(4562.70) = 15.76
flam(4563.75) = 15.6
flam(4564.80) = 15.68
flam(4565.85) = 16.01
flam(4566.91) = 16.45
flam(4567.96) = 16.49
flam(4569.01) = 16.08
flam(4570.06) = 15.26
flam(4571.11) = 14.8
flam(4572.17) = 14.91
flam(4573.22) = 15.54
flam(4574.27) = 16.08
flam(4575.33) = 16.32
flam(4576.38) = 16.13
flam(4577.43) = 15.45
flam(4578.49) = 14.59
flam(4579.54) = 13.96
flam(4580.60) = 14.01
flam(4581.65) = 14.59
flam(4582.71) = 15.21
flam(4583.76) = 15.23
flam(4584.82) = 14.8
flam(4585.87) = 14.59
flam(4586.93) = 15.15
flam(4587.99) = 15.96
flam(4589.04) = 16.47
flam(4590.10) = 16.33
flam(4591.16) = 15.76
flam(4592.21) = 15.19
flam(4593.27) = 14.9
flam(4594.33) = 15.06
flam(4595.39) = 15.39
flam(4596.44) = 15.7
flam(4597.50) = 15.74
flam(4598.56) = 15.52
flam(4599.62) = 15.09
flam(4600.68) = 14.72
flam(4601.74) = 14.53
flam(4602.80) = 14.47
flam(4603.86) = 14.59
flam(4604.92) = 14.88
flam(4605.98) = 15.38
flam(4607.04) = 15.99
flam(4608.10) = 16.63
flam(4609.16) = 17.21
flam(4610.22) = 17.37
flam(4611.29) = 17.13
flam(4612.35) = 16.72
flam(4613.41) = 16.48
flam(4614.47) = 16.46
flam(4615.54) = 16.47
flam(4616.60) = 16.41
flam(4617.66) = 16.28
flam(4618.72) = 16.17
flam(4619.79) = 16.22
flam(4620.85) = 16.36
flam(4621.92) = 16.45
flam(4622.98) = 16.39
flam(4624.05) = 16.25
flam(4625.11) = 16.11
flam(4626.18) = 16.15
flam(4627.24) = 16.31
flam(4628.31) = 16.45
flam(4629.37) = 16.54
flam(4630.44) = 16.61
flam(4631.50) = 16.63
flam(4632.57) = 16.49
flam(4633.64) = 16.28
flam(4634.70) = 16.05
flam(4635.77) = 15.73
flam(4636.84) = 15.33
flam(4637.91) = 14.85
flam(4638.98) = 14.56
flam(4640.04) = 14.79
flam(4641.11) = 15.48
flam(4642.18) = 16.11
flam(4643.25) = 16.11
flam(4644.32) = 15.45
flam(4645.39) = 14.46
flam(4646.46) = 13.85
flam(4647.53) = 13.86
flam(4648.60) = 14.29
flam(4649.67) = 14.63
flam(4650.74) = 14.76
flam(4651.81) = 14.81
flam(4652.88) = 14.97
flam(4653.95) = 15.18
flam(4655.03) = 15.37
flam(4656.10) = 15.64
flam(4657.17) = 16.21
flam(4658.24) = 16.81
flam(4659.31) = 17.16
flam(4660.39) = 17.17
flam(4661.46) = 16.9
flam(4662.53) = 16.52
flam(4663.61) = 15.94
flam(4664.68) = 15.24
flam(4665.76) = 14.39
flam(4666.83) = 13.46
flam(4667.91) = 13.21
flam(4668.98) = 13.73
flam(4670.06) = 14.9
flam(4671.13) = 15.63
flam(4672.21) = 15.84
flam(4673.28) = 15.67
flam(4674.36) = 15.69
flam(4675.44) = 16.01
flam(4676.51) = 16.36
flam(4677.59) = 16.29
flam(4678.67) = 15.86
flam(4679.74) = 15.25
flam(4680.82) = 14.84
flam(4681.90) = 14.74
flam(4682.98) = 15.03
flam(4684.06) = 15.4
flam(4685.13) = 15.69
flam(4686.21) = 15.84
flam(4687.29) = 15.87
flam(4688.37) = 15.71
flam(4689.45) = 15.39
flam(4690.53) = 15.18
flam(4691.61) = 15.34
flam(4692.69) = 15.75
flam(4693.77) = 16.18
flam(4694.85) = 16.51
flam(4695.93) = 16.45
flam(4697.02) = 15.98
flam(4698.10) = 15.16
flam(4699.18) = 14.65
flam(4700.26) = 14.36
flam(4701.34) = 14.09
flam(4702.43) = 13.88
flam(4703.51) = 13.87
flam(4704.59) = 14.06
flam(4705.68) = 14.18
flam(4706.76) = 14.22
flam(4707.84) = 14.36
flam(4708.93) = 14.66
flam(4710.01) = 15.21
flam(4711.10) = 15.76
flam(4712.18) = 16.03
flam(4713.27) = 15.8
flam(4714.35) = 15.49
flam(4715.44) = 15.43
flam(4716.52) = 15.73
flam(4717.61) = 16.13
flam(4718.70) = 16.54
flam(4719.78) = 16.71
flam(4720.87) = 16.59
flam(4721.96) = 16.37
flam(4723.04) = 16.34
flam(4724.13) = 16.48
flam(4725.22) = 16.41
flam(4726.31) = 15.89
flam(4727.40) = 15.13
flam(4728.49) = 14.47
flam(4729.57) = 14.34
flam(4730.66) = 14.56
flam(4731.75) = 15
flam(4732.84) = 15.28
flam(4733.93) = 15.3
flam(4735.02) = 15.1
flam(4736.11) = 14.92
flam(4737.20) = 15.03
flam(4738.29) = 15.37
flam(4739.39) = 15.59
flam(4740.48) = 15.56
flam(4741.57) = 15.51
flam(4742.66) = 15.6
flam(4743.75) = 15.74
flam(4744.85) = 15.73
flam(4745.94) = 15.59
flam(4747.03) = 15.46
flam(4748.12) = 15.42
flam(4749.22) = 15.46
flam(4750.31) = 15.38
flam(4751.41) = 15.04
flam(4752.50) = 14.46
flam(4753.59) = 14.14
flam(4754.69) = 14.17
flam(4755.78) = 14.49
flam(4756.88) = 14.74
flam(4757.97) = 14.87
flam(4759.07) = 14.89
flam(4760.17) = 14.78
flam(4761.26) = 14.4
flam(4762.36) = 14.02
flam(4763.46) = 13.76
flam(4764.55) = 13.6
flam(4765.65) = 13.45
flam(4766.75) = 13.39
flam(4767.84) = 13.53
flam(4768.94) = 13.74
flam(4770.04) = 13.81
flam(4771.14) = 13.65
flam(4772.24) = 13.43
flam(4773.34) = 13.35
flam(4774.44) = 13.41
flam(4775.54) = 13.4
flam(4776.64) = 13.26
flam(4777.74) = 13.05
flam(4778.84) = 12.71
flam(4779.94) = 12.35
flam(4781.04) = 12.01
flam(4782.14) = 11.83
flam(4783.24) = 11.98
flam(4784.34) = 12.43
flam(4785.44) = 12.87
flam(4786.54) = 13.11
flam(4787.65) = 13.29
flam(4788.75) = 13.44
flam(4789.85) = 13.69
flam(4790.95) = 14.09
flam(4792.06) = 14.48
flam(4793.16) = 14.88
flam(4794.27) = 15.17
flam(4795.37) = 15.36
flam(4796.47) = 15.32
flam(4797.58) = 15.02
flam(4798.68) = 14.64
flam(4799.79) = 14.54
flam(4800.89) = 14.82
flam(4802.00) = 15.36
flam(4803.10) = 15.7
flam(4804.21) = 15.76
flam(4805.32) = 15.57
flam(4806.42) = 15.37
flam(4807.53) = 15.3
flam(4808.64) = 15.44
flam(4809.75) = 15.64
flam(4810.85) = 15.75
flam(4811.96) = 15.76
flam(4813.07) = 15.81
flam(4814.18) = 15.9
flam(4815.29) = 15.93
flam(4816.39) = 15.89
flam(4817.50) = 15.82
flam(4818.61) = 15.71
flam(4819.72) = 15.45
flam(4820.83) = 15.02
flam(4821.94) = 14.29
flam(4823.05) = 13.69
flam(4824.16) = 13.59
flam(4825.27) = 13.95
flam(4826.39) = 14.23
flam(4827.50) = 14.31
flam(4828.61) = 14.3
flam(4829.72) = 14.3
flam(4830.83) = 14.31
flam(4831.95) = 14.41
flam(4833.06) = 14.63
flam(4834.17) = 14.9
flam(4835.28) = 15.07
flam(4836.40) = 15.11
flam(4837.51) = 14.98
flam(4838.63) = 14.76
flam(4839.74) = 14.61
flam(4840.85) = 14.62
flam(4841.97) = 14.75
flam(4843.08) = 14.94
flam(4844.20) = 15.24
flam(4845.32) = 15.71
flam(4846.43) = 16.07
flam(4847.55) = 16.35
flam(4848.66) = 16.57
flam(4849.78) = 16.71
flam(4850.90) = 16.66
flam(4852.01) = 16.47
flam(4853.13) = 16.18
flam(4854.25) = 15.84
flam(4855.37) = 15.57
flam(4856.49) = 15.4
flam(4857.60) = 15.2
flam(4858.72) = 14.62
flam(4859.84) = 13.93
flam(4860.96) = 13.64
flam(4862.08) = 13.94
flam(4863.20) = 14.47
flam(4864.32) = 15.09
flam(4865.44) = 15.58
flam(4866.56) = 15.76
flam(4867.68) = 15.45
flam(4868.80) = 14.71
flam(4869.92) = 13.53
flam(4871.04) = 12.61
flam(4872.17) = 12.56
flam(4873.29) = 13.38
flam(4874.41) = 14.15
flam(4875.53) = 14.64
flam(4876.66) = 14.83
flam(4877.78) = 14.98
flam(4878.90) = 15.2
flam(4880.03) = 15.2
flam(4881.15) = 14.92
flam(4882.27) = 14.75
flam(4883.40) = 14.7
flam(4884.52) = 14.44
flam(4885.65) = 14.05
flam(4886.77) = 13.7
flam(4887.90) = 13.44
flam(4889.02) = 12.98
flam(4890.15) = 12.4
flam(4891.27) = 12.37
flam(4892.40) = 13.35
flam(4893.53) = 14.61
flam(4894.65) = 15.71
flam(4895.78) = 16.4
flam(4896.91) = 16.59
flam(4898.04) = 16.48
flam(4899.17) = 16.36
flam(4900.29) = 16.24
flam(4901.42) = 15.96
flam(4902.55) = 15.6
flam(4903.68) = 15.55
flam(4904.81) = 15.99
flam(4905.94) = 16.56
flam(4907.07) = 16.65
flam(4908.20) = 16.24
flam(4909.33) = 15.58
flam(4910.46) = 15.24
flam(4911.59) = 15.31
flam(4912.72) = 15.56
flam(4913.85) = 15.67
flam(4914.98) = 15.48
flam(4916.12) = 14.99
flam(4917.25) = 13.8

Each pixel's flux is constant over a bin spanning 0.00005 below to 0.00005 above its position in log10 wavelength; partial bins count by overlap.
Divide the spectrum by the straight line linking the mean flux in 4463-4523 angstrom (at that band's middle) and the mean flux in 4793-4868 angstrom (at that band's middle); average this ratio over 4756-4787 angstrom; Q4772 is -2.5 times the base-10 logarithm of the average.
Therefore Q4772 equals 0.12 mag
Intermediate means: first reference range 13.9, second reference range 15.2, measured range 13.4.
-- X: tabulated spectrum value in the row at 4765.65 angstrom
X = 13.45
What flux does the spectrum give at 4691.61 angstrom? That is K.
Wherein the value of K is 15.34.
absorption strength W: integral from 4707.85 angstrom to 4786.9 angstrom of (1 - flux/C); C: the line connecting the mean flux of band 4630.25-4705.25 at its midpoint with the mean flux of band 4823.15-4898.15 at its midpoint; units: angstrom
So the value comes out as 2.4 angstrom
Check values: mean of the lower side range 15.4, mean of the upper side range 14.7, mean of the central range 14.7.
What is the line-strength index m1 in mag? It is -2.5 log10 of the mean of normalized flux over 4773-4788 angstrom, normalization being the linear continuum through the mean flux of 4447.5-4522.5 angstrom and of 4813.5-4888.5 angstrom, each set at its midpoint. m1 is 0.140 mag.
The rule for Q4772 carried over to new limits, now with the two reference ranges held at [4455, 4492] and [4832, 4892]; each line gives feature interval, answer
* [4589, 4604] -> -0.16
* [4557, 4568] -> -0.22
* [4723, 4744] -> -0.10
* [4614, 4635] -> -0.22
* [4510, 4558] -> -0.07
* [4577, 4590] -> -0.15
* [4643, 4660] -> -0.13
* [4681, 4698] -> -0.14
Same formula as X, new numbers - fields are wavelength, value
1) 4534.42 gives 10.3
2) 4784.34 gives 12.43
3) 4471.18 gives 13.44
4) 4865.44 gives 15.58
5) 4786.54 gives 13.11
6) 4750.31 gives 15.38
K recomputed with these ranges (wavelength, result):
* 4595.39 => 15.39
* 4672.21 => 15.84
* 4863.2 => 14.47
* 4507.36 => 15.18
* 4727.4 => 15.13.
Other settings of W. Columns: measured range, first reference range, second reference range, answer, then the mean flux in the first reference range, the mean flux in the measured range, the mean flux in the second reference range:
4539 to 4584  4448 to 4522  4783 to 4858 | -4.8 angstrom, 13.2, 15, 15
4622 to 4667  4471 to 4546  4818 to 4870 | -4.6 angstrom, 13.7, 15.7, 15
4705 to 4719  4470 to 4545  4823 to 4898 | -1.0 angstrom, 13.7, 15.3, 14.7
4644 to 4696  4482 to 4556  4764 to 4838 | -5.0 angstrom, 13.7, 15.4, 14.3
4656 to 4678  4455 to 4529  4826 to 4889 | -2.5 angstrom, 13.3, 15.7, 14.8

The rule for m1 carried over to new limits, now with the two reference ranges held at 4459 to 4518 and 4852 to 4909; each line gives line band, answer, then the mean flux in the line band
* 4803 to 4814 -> -0.07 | 15.6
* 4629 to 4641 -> -0.13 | 15.8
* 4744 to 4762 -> -0.04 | 14.9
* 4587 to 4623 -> -0.14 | 15.9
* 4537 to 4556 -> -0.04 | 14.2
